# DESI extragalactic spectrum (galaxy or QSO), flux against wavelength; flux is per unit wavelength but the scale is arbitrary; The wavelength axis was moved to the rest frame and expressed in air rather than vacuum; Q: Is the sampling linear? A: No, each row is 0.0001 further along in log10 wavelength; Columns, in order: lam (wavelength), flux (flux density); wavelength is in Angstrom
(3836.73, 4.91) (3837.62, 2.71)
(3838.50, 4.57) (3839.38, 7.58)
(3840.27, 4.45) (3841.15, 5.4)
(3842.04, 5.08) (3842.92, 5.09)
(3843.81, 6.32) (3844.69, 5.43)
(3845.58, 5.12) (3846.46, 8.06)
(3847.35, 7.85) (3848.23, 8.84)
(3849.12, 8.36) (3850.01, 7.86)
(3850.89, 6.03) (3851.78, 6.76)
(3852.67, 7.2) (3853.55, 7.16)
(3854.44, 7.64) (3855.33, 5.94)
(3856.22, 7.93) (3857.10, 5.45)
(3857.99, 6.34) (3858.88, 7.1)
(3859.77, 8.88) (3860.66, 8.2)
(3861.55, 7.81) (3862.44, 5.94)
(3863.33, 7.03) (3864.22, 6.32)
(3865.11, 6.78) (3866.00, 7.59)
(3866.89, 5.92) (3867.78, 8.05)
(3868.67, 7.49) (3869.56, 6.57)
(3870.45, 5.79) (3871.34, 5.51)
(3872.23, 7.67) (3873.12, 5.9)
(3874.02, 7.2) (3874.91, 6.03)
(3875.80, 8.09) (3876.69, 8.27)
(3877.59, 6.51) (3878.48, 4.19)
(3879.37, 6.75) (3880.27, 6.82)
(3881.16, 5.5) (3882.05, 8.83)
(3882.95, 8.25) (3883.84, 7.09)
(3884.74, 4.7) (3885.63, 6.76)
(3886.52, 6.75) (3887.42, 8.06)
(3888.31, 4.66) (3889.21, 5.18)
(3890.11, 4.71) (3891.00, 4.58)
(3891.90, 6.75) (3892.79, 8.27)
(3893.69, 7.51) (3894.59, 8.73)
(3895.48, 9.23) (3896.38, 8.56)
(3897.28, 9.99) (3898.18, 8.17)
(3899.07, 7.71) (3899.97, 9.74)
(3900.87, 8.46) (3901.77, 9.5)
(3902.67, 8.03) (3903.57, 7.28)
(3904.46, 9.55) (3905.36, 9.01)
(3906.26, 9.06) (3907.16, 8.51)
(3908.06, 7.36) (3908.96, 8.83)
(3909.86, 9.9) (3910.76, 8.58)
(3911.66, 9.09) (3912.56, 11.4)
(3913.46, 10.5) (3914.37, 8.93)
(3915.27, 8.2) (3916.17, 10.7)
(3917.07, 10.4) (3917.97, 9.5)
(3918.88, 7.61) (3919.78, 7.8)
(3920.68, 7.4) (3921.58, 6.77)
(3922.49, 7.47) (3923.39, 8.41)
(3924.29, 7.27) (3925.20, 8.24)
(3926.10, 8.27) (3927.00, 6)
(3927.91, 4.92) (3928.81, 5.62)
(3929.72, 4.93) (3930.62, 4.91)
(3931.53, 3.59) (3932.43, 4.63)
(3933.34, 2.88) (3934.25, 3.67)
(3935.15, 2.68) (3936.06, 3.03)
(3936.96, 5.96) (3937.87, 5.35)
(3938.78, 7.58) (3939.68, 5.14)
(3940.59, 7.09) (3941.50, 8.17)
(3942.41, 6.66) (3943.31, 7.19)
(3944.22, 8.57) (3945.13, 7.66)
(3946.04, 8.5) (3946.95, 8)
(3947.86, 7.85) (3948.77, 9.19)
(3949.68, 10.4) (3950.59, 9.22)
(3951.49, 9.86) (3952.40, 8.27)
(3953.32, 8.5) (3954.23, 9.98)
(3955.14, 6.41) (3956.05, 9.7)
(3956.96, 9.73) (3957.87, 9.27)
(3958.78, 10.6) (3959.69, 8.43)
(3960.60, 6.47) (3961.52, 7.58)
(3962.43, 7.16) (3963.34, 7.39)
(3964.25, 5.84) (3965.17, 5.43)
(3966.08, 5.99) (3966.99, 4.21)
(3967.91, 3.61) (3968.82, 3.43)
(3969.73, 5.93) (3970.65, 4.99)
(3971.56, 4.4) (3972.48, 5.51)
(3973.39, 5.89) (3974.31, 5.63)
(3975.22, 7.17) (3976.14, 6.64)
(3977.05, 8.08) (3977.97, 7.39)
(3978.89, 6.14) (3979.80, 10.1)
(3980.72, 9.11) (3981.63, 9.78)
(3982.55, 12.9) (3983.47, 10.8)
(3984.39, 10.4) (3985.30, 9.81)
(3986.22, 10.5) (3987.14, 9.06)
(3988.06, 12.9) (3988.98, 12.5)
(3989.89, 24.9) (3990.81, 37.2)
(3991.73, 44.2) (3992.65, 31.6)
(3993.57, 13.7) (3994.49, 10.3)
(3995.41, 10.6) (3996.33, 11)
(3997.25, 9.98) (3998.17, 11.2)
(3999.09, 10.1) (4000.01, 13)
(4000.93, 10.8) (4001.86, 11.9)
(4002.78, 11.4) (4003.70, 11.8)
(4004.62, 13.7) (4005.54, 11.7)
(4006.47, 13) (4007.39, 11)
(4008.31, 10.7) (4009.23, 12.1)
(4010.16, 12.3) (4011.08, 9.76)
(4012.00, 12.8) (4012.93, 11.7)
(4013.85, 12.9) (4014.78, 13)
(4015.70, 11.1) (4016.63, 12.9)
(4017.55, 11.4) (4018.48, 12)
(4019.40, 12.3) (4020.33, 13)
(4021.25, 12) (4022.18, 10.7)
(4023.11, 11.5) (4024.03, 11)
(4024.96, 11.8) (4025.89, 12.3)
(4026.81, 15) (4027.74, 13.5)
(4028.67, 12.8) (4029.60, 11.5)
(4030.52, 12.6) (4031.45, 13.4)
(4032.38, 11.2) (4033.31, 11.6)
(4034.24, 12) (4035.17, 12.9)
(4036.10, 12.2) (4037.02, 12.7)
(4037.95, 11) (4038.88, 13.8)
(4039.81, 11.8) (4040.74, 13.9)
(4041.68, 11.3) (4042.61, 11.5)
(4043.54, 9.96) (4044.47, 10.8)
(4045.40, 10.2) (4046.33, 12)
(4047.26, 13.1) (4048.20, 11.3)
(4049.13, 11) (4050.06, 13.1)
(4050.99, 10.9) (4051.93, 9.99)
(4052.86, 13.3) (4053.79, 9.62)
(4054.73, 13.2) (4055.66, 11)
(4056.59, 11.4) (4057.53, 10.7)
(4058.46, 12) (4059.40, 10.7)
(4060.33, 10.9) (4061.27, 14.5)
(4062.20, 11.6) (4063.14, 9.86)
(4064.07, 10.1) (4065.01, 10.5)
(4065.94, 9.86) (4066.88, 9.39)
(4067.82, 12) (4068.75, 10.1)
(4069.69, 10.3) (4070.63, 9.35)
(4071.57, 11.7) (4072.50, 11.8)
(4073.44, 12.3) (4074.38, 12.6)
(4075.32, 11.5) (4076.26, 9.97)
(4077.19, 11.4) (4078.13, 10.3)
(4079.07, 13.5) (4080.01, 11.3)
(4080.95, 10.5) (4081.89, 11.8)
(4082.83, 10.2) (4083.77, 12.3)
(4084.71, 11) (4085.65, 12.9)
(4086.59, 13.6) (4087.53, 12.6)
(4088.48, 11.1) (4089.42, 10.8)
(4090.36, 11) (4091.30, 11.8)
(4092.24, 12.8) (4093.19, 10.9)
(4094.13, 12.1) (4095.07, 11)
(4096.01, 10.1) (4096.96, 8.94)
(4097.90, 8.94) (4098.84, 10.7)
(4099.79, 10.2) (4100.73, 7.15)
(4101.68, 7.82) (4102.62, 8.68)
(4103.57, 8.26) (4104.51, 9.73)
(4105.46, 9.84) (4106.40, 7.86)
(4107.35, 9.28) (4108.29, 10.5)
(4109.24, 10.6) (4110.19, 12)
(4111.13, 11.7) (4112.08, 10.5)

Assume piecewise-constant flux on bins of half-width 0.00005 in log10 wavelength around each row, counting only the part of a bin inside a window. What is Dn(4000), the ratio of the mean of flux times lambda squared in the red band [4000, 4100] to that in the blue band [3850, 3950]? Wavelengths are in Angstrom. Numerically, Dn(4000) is 1.7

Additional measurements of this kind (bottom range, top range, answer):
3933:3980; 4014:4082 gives 1.76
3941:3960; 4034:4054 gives 1.42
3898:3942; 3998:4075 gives 1.68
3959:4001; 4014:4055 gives 1.15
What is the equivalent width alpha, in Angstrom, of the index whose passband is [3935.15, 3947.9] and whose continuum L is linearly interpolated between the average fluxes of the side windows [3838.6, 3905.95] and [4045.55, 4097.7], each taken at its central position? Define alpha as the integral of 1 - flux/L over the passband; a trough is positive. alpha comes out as 2.7 Angstrom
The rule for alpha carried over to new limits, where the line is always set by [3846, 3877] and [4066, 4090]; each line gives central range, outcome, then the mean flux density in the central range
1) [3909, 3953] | 5.5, 7.39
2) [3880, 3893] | 2.0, 6.43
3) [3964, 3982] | 5.9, 6.25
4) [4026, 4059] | -4.1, 12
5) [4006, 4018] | -2.2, 11.9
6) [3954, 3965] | 1.1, 8.1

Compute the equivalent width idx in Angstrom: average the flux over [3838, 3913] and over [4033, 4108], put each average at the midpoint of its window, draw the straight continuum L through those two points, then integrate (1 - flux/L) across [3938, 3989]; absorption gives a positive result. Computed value 6.2 Angstrom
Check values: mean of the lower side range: 7.23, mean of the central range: 7.89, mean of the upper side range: 11.1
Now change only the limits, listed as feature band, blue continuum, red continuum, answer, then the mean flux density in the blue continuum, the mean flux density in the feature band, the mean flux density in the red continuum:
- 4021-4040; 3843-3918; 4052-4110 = -4.3 Angstrom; 7.52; 12.3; 10.8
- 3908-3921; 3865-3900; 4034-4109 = -2.5 Angstrom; 6.99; 9.15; 11.1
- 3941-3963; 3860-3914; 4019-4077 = 1.7 Angstrom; 7.53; 8.47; 11.6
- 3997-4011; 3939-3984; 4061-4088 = -4.1 Angstrom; 7.59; 11.6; 11.3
